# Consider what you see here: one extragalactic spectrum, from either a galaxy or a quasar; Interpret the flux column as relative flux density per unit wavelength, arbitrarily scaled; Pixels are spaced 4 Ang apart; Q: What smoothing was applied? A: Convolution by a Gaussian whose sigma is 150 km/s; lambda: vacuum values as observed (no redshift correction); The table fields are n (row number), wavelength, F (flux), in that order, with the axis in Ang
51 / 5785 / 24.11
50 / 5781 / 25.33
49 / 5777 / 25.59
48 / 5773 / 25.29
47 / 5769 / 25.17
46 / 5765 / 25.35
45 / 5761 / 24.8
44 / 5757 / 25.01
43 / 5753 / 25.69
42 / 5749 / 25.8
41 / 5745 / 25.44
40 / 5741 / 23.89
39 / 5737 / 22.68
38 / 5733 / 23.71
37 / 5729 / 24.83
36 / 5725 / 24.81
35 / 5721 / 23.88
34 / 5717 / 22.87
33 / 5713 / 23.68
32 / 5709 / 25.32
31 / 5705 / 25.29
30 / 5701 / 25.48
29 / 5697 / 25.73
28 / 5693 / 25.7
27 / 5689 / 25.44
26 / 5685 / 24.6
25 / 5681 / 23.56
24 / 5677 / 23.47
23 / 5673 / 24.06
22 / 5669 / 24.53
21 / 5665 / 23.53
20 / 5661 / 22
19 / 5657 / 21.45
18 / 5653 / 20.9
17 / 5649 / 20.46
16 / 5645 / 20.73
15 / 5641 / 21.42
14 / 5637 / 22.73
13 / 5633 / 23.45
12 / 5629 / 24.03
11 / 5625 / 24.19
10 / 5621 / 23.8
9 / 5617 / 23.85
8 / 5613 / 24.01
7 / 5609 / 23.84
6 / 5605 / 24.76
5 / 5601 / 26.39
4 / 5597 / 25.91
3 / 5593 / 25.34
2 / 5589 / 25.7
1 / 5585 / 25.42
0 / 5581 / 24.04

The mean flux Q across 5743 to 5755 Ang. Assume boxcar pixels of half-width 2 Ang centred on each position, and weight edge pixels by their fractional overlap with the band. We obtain 25.6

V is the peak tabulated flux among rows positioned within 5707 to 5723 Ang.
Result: 25.32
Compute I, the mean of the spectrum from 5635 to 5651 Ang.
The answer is 21.3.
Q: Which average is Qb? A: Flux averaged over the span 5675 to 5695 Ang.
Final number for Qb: 24.6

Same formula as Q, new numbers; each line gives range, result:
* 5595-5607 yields 25.7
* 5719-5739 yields 24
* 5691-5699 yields 25.7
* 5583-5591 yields 25.6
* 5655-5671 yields 22.9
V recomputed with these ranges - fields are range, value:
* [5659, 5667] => 23.53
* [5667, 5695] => 25.7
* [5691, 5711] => 25.73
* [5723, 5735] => 24.83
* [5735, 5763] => 25.8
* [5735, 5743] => 23.89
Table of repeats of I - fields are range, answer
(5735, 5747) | 24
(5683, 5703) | 25.4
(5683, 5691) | 25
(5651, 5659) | 21.2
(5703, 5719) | 24.3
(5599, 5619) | 24.6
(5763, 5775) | 25.3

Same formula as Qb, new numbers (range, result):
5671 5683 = 23.7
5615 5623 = 23.8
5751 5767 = 25.2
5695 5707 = 25.5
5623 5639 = 23.6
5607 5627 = 23.9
